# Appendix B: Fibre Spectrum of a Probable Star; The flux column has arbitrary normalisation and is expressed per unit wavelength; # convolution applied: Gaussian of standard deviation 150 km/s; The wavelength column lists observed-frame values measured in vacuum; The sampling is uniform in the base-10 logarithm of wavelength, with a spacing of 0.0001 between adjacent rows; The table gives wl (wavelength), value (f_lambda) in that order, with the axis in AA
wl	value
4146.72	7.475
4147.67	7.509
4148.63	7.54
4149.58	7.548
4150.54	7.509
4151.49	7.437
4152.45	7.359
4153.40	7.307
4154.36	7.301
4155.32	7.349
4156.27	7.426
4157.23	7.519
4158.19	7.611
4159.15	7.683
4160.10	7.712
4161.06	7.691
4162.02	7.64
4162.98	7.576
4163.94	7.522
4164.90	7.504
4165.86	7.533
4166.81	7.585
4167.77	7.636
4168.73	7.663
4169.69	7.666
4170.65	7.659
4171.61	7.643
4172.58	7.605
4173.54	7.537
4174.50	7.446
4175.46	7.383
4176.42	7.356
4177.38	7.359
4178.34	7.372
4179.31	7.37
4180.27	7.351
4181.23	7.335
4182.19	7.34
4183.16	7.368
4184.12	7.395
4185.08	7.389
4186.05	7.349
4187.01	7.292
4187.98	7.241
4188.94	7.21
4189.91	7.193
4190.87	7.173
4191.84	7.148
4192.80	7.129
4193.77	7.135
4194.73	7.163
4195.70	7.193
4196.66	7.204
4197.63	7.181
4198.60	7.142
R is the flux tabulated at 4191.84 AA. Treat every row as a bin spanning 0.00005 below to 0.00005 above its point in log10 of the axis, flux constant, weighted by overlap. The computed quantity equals 7.148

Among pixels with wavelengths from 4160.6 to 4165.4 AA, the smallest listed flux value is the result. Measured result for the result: 7.504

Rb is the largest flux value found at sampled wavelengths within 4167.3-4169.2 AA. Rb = 7.663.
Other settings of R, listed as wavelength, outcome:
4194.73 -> 7.163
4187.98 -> 7.241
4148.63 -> 7.54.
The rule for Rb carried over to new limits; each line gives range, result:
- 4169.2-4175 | 7.666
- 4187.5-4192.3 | 7.241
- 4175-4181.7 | 7.383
